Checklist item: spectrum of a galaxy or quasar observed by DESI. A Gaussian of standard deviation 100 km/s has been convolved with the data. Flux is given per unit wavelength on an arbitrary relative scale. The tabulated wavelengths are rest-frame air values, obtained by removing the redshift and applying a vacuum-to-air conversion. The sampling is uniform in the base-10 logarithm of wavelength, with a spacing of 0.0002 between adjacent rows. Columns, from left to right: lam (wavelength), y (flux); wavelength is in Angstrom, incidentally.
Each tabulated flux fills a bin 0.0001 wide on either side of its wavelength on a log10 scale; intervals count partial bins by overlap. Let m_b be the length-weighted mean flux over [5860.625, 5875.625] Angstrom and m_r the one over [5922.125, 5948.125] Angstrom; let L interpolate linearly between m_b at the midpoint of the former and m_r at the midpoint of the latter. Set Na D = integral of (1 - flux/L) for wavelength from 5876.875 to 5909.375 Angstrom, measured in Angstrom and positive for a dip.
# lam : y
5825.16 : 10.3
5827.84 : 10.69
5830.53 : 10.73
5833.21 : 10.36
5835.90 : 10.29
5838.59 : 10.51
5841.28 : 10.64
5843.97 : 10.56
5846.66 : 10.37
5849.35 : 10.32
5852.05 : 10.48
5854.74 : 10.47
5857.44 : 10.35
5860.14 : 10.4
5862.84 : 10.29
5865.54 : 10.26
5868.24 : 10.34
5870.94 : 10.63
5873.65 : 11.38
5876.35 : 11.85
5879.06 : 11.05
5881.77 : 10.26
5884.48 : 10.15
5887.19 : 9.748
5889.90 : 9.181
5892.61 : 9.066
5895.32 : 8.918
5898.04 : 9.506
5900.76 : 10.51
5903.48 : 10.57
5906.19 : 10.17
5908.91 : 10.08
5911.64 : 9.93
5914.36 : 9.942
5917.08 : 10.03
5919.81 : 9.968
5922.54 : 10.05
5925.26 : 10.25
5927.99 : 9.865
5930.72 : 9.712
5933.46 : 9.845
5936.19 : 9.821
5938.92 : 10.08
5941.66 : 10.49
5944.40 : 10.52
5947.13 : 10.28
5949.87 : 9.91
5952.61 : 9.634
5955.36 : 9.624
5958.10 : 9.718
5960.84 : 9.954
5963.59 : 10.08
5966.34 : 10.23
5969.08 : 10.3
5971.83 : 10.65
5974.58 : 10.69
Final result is 1.4 Angstrom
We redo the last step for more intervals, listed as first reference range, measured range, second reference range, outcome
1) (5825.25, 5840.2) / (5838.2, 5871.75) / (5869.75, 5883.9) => 1.0 Angstrom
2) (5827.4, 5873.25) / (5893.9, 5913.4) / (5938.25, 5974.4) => 0.7 Angstrom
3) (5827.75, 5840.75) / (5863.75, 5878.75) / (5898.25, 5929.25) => -0.8 Angstrom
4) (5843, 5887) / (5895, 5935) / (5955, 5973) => 1.3 Angstrom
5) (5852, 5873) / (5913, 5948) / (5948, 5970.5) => 0.1 Angstrom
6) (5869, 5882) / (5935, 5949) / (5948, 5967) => -0.2 Angstrom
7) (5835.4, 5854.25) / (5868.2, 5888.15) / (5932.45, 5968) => -0.8 Angstrom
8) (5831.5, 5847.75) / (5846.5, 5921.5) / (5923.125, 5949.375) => 0.6 Angstrom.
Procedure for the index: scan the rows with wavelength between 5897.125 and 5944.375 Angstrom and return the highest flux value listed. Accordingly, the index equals 10.57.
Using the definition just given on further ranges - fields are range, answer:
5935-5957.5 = 10.52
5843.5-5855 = 10.56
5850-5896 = 11.85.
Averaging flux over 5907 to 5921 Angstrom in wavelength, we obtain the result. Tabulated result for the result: 9.99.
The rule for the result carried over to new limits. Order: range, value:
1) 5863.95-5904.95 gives 10.2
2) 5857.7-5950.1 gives 10.2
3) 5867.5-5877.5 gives 11.1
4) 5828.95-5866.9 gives 10.4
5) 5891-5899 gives 9.15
